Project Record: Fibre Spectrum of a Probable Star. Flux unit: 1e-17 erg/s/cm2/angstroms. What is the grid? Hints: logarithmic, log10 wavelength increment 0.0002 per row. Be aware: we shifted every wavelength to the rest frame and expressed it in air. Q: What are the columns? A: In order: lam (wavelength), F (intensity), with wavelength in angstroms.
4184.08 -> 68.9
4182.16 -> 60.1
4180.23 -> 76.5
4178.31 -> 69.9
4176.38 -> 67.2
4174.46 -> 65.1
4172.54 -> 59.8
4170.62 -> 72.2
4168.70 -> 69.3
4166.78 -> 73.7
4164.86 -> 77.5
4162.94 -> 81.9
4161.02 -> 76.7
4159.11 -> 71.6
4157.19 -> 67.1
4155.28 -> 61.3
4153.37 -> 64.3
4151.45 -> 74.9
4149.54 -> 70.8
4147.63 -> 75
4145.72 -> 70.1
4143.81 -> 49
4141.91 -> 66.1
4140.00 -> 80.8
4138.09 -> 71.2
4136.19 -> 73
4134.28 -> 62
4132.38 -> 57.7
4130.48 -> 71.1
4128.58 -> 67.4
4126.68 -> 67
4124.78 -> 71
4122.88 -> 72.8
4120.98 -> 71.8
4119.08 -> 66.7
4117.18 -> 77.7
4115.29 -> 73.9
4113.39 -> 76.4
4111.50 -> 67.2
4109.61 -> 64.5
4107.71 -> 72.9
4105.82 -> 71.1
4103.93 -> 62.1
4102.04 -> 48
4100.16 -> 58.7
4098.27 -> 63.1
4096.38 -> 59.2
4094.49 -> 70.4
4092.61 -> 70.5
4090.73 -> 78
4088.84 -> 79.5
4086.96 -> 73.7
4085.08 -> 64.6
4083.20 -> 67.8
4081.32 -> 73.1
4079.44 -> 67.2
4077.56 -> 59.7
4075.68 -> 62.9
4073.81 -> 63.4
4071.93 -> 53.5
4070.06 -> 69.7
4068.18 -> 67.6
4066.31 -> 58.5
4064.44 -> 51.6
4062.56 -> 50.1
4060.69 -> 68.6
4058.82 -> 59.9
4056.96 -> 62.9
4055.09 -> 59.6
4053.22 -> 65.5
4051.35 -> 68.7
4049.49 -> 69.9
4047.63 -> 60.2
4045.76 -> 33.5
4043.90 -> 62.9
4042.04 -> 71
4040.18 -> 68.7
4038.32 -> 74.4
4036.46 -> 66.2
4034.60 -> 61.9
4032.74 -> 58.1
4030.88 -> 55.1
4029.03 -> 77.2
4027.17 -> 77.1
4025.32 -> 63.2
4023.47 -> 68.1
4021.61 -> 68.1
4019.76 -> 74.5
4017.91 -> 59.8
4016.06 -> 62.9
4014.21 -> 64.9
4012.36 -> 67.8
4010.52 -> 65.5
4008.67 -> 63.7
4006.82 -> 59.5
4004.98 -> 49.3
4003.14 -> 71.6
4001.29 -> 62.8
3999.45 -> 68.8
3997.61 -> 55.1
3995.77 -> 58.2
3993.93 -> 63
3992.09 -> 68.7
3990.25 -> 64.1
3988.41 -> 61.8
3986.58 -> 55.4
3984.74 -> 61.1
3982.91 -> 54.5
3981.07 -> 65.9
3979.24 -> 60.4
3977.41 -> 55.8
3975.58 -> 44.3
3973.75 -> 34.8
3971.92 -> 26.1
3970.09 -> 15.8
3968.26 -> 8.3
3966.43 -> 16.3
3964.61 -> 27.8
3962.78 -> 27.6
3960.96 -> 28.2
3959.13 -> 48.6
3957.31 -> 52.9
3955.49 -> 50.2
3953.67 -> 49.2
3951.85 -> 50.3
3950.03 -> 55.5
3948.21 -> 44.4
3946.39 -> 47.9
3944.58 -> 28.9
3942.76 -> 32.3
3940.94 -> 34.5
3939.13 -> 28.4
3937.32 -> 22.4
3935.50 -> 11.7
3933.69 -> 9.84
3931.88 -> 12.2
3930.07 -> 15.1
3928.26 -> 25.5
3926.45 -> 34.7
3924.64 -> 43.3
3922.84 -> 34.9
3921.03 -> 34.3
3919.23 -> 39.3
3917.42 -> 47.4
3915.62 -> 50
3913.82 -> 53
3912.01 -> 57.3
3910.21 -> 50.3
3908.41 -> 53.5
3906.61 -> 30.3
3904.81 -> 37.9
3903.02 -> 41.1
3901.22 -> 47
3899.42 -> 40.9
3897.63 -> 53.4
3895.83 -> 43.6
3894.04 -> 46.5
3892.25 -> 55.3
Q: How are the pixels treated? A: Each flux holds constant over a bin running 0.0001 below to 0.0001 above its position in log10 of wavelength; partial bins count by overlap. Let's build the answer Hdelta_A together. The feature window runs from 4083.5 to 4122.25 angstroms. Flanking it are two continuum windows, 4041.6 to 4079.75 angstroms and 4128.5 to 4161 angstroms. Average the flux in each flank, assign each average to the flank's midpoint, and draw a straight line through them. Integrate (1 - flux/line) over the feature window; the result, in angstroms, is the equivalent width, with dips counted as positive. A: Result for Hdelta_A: -2.35 angstroms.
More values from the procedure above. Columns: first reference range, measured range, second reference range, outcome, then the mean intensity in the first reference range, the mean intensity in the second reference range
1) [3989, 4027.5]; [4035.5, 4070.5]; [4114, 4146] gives 1.9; 64.4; 68.8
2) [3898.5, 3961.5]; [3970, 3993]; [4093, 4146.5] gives -3.1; 38.4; 67.3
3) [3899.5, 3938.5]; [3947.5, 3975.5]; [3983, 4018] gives 7.3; 35.8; 62.2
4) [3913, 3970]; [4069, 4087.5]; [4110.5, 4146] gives -1.8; 34.1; 69.1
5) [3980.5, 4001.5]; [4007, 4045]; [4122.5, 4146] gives -2.0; 61.5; 67.5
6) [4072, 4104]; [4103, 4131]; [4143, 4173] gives -1.1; 65.8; 70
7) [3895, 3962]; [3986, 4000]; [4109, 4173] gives -3.9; 38.9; 69.9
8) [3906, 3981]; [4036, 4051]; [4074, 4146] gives -2.2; 36.8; 67.8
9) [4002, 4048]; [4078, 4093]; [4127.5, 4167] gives -1.0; 64.2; 69.6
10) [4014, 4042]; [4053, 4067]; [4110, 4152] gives 1.7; 66.9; 69.6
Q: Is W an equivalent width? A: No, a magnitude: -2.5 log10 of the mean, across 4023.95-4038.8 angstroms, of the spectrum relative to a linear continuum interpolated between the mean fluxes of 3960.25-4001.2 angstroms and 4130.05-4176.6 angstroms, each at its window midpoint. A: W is -0.24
